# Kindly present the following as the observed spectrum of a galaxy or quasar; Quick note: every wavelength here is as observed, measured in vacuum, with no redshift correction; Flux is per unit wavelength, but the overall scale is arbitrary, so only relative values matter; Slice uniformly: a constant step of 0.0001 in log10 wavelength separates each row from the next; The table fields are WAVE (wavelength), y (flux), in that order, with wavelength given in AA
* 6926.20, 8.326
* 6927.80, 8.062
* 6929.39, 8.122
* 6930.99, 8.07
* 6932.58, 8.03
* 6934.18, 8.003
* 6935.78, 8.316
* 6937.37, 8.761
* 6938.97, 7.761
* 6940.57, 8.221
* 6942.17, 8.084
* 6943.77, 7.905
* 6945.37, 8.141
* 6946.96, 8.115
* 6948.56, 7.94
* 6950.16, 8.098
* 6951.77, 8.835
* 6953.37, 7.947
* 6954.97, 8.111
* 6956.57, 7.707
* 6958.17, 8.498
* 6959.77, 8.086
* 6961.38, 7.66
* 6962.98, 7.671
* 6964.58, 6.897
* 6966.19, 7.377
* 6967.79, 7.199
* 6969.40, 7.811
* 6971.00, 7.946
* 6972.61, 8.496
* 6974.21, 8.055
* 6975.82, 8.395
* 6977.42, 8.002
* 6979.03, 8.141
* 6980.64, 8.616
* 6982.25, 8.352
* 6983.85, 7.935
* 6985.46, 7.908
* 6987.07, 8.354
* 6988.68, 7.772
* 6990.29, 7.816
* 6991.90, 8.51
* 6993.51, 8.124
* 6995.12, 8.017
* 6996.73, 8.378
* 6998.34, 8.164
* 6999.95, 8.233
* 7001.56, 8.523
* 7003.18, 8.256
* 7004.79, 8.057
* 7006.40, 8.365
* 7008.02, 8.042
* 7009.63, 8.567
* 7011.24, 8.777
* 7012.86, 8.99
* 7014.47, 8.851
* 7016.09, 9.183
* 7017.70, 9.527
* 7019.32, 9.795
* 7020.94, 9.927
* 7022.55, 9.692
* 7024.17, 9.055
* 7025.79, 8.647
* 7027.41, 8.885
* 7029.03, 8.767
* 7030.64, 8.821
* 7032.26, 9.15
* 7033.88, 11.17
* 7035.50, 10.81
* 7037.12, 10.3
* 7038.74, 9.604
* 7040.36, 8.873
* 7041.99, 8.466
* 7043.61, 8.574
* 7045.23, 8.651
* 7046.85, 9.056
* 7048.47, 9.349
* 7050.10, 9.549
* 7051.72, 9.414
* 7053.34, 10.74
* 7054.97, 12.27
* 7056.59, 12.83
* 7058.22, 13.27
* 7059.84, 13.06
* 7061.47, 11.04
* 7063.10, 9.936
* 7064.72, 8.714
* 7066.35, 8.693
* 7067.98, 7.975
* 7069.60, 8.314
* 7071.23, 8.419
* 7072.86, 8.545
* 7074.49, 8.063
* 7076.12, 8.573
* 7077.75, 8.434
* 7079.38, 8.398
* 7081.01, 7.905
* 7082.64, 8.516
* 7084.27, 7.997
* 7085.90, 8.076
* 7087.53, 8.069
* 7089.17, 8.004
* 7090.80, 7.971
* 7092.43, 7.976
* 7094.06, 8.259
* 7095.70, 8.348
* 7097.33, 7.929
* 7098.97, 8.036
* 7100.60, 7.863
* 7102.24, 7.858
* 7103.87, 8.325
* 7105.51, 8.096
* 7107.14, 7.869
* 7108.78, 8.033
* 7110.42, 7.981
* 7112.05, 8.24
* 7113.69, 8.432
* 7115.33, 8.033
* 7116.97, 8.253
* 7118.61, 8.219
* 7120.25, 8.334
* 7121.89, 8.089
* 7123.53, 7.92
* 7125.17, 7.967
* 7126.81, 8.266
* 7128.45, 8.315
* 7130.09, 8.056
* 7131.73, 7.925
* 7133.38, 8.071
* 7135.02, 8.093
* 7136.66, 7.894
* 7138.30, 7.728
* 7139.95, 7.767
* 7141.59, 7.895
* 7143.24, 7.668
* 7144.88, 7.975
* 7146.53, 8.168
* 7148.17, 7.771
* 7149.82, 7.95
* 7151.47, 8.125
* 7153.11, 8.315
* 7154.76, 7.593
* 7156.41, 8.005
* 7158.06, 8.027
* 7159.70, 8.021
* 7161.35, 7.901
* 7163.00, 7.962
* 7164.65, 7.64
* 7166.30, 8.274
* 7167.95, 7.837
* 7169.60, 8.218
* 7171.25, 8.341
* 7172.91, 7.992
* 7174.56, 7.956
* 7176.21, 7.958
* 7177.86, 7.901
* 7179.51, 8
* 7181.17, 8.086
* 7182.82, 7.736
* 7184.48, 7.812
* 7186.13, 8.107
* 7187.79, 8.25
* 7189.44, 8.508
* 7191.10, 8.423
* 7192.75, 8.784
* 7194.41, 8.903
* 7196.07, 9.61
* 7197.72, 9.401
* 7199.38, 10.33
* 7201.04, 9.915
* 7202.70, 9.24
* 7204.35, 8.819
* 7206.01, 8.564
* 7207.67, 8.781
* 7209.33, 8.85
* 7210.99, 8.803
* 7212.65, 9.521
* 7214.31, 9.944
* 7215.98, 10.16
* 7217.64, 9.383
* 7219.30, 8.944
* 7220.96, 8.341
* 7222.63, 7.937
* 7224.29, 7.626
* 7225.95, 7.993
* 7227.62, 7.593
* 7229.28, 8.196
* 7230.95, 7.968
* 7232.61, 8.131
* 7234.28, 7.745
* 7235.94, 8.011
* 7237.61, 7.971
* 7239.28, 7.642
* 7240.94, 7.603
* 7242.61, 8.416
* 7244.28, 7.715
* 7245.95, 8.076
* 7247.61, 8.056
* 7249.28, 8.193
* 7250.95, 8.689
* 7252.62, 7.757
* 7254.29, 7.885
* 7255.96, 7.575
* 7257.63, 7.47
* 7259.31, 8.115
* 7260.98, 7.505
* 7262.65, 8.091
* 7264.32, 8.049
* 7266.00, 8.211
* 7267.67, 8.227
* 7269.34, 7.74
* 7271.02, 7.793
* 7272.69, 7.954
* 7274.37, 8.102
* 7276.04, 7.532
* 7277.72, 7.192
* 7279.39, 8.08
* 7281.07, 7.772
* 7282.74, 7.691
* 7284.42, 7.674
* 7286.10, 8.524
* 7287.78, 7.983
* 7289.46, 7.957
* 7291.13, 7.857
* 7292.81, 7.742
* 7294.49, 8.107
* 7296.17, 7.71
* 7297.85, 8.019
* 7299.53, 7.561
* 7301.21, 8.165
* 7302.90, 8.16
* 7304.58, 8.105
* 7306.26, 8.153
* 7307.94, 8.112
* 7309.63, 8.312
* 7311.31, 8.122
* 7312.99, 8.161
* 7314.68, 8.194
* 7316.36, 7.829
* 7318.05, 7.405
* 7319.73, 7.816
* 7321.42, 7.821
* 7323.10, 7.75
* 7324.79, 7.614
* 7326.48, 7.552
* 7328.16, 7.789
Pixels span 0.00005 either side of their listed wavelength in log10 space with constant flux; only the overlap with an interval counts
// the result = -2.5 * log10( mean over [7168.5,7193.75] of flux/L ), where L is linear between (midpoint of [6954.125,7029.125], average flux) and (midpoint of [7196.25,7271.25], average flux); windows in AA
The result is 0.03 mag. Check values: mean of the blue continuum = 8.34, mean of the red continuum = 8.39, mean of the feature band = 8.14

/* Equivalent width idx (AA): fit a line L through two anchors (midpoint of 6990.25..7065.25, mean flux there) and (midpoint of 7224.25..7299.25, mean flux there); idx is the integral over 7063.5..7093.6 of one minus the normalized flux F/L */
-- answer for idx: 2.6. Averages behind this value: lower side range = 9.4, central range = 8.28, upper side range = 7.91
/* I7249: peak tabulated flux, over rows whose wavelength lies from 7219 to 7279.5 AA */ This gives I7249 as 8.944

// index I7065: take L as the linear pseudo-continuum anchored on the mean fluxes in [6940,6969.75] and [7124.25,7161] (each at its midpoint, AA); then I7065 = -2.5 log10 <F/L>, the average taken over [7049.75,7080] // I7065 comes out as -0.23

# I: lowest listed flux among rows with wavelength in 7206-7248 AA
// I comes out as 7.593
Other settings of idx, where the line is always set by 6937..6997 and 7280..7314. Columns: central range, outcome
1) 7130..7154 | 0.2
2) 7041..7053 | -1.6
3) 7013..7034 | -3.3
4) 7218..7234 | -0.2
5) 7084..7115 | -0.2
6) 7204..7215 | -1.4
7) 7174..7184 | 0.1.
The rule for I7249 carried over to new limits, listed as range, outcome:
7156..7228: 10.33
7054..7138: 13.27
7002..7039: 11.17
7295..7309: 8.165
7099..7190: 8.508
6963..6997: 8.616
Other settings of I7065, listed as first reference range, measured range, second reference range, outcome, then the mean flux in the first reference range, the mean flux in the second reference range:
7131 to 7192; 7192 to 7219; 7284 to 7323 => -0.17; 8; 7.98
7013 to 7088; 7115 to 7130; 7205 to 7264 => 0.10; 9.39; 8.26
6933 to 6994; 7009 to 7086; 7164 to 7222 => -0.14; 8.04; 8.67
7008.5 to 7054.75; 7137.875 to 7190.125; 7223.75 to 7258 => 0.06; 9.36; 7.93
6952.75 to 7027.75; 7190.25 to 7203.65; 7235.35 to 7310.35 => -0.16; 8.32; 7.94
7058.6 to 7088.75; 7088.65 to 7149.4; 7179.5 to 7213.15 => 0.10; 8.87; 8.8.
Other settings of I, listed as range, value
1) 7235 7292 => 7.192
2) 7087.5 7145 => 7.668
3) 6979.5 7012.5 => 7.772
